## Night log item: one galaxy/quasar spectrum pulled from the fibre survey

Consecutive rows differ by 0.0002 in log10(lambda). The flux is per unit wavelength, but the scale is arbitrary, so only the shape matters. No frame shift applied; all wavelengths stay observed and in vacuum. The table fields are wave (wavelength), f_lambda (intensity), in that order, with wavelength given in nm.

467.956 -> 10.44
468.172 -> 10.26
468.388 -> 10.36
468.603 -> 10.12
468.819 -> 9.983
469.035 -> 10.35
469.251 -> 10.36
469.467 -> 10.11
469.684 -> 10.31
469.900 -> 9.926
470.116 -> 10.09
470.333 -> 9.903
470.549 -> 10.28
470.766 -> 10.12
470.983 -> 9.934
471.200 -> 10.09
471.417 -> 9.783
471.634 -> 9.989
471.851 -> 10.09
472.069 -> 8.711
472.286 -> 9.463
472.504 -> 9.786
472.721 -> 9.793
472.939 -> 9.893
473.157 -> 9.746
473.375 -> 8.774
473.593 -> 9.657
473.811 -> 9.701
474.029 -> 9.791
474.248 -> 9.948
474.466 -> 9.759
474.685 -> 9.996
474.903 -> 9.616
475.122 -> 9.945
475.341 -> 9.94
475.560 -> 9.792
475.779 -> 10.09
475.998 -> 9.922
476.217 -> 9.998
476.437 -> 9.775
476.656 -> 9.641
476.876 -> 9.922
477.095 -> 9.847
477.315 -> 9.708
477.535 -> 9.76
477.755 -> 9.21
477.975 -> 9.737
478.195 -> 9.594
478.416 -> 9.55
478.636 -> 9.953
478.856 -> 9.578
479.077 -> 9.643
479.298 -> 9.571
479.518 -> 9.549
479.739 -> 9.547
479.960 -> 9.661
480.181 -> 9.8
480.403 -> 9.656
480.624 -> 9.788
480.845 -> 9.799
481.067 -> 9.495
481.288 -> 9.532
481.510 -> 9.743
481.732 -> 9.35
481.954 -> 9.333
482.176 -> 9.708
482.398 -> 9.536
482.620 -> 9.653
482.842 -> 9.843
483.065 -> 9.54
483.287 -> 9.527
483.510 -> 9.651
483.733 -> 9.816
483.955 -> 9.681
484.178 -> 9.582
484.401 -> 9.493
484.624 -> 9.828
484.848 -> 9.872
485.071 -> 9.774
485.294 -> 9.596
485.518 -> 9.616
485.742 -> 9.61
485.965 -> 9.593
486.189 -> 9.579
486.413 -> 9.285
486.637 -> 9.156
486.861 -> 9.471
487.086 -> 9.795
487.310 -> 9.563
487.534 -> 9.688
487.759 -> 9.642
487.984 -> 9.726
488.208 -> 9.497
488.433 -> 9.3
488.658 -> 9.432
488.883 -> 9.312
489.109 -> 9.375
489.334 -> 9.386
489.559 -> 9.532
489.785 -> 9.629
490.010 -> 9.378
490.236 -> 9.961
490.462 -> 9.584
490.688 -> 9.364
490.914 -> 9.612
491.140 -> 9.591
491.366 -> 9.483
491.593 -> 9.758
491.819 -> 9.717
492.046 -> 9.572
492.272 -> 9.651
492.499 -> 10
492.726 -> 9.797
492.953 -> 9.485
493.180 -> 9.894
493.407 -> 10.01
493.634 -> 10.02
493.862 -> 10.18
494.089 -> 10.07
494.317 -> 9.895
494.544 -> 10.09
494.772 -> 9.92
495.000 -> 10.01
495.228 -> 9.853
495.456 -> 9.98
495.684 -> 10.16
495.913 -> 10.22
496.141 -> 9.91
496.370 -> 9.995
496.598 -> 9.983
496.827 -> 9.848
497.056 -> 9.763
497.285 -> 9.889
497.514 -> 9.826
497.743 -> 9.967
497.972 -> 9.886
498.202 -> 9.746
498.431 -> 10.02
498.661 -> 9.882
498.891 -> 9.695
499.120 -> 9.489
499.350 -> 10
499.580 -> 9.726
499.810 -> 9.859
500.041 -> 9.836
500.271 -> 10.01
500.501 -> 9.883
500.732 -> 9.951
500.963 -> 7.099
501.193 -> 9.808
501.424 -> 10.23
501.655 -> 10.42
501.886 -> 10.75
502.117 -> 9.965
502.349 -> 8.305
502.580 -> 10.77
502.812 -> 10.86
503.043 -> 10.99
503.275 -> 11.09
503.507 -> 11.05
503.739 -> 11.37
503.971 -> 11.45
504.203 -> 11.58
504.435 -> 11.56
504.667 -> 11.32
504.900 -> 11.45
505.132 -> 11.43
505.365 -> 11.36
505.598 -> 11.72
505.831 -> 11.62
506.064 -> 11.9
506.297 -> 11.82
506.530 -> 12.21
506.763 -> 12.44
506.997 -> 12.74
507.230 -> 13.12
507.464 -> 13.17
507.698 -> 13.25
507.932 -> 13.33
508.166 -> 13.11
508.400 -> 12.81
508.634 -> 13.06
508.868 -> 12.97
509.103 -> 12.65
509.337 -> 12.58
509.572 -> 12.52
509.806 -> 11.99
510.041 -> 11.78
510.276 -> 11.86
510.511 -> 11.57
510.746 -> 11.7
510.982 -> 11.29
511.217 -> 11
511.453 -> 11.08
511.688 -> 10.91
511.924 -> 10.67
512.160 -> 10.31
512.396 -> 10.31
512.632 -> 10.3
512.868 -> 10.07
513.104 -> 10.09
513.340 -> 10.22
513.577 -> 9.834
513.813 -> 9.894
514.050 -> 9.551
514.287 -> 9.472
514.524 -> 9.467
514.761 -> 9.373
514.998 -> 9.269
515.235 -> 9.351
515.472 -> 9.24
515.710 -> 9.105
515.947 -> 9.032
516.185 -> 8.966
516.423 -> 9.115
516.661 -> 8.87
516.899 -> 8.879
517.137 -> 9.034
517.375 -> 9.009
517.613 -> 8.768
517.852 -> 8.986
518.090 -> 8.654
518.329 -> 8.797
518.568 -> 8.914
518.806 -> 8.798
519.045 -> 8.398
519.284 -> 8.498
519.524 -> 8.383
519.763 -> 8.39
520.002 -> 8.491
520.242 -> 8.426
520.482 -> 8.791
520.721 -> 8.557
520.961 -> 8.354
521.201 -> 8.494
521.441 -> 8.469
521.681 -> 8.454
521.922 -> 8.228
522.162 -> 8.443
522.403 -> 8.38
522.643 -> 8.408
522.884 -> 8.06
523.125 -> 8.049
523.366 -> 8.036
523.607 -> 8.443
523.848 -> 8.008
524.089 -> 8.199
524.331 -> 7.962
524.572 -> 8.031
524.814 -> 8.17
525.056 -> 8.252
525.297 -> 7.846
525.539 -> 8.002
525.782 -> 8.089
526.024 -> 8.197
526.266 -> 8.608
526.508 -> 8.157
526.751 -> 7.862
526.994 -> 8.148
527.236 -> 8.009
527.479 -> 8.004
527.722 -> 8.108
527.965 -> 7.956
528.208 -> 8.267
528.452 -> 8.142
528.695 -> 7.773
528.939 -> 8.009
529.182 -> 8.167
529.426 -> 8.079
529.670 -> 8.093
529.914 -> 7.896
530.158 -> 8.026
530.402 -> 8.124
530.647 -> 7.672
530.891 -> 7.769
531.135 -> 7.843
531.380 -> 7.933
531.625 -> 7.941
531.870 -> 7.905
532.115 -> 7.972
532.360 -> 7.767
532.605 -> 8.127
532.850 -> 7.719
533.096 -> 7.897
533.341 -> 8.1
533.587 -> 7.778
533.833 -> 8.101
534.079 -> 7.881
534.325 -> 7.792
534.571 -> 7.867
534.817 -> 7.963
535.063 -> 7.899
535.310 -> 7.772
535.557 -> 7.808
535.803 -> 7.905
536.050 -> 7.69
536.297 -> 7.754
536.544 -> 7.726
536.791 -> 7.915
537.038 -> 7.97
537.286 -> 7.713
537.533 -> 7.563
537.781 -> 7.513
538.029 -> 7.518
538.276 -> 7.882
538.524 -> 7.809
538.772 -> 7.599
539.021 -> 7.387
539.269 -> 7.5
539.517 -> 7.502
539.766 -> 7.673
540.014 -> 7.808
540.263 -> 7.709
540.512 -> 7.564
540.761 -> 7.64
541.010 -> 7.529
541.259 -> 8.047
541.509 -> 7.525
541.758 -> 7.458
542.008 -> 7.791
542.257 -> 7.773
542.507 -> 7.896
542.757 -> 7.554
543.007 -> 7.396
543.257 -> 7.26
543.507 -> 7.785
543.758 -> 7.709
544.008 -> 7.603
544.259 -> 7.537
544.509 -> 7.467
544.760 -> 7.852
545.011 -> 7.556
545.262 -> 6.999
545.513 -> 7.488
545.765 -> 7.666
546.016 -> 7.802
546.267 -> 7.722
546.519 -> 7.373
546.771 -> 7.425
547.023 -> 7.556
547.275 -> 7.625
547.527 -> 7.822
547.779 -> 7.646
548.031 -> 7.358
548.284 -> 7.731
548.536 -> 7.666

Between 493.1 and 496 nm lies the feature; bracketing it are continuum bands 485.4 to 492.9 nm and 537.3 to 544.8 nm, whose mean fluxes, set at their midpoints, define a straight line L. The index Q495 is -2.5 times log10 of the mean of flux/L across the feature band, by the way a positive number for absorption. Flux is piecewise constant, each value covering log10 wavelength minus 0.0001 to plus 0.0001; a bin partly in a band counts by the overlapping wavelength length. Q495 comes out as -0.074 mag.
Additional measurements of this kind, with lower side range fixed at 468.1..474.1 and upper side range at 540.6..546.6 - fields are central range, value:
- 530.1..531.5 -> 0.02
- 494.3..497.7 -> -0.10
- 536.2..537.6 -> 0.00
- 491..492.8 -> -0.05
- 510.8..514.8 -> -0.19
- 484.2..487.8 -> -0.02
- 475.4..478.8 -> -0.01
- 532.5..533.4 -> 0.00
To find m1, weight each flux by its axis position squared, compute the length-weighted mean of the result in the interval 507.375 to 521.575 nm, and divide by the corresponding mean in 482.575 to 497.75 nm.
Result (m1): 1.14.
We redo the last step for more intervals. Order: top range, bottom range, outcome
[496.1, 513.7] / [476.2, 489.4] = 1.25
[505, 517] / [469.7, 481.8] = 1.31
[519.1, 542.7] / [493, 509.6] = 0.83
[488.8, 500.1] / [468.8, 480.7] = 1.08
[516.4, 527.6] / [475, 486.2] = 1.02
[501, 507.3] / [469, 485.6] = 1.28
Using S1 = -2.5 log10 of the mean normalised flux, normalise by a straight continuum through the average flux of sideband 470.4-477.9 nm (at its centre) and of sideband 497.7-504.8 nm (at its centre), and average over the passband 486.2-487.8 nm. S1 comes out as 0.05 mag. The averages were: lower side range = 9.78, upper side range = 10.2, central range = 9.51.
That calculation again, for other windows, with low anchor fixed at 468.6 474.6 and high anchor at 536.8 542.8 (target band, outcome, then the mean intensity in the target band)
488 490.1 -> -0.02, 9.44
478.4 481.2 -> -0.01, 9.67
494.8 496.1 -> -0.11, 10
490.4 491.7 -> -0.04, 9.56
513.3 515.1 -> -0.13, 9.61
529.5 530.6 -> 0.00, 8.01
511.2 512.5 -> -0.24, 10.7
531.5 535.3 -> 0.00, 7.91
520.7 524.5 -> -0.01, 8.27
